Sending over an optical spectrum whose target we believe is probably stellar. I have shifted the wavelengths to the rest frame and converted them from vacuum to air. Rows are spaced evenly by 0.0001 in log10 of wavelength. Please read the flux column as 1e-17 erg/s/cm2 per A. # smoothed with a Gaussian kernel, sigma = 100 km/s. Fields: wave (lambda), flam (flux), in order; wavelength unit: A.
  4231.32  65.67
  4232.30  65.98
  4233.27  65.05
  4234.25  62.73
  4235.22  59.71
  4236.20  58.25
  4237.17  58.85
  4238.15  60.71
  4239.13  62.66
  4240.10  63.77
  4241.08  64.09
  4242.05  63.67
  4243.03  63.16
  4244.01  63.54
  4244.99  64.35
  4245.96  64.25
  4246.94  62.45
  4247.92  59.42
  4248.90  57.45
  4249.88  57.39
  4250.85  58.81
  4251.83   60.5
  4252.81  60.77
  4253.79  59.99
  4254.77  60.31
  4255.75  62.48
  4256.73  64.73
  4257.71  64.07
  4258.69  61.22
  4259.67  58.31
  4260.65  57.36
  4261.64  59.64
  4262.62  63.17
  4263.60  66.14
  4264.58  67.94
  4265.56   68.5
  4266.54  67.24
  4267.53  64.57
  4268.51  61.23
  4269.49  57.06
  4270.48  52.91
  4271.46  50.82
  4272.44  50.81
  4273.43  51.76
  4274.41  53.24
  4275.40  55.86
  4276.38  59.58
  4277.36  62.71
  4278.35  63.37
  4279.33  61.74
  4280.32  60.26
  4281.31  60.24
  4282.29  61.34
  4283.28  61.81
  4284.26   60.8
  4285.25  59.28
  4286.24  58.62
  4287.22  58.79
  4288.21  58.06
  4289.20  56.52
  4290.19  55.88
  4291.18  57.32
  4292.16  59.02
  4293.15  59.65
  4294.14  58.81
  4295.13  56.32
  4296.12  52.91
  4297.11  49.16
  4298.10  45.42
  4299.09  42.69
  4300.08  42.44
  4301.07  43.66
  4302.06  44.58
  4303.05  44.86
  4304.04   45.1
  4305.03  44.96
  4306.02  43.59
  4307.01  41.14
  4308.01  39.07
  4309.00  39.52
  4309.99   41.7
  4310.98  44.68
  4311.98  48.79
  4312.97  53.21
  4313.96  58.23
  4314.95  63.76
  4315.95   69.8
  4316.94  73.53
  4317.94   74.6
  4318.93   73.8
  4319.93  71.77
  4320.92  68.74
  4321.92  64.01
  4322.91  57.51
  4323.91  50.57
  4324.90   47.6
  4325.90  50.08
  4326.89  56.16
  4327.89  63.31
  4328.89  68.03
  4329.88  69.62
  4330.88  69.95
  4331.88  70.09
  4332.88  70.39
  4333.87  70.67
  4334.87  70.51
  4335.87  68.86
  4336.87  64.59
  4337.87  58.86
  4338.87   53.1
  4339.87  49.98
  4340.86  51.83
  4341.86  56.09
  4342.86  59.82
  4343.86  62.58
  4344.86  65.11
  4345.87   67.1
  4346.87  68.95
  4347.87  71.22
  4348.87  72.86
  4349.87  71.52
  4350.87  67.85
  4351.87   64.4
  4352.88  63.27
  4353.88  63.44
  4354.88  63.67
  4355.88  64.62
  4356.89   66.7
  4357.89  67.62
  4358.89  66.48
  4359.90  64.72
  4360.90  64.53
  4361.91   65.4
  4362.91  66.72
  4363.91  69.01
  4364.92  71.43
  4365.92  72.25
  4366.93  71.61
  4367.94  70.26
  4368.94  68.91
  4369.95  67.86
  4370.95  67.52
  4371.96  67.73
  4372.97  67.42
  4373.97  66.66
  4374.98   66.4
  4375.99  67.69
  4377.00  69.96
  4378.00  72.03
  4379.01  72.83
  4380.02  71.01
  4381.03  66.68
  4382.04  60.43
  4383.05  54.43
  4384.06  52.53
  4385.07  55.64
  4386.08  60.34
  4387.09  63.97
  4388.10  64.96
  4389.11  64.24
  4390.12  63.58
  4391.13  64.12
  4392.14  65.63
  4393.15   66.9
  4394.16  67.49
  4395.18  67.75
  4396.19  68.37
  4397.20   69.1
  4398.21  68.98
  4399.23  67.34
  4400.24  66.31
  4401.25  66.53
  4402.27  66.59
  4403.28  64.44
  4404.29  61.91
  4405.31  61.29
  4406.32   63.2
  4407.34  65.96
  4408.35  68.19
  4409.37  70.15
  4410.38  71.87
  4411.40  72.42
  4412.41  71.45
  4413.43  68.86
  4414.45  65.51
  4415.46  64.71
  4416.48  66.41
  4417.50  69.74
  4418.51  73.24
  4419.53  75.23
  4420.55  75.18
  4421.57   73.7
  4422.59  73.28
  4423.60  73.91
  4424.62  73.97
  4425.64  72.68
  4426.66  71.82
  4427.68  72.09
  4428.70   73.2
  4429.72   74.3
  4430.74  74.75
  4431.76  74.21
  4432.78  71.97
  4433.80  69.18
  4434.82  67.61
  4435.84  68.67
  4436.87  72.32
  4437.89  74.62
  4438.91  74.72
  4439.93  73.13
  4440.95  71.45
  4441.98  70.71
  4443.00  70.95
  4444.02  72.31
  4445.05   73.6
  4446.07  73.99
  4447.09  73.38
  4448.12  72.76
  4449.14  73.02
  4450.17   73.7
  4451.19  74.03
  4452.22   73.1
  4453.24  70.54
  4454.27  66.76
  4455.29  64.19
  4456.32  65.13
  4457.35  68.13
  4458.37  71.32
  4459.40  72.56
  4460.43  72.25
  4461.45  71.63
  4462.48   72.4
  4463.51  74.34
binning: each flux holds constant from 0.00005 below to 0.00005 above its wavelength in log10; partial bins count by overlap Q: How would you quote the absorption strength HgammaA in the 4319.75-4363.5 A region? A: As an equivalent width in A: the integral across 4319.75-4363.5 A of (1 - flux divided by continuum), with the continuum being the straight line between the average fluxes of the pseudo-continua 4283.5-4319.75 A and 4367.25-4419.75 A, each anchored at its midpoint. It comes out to -3.4 A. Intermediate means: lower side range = 53.6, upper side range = 66.6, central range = 63.9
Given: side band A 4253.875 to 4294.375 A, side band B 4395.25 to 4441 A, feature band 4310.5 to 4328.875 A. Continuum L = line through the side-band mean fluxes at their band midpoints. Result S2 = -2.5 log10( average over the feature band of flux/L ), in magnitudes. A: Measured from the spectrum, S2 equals 0.04 mag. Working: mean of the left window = 59.8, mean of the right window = 70.1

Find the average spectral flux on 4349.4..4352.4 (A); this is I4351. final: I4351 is 67.8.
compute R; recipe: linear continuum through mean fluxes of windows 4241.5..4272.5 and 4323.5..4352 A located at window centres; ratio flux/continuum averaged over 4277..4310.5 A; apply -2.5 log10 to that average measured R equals 0.18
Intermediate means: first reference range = 61.2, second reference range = 63.2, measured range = 52.6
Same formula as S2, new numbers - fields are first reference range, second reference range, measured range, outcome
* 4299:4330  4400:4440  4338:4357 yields -0.068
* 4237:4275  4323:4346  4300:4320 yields 0.170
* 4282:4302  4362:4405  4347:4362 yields -0.068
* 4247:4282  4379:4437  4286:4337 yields 0.109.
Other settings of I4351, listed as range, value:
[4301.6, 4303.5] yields 44.7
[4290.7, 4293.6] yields 58.8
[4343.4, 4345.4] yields 63.6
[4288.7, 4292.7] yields 57.2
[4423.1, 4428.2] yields 72.8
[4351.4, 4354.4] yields 63.6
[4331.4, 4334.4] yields 70.5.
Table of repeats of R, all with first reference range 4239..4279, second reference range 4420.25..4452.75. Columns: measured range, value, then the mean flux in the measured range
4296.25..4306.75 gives 0.379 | 44.9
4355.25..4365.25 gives 0.016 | 66.6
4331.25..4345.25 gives 0.063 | 62.4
